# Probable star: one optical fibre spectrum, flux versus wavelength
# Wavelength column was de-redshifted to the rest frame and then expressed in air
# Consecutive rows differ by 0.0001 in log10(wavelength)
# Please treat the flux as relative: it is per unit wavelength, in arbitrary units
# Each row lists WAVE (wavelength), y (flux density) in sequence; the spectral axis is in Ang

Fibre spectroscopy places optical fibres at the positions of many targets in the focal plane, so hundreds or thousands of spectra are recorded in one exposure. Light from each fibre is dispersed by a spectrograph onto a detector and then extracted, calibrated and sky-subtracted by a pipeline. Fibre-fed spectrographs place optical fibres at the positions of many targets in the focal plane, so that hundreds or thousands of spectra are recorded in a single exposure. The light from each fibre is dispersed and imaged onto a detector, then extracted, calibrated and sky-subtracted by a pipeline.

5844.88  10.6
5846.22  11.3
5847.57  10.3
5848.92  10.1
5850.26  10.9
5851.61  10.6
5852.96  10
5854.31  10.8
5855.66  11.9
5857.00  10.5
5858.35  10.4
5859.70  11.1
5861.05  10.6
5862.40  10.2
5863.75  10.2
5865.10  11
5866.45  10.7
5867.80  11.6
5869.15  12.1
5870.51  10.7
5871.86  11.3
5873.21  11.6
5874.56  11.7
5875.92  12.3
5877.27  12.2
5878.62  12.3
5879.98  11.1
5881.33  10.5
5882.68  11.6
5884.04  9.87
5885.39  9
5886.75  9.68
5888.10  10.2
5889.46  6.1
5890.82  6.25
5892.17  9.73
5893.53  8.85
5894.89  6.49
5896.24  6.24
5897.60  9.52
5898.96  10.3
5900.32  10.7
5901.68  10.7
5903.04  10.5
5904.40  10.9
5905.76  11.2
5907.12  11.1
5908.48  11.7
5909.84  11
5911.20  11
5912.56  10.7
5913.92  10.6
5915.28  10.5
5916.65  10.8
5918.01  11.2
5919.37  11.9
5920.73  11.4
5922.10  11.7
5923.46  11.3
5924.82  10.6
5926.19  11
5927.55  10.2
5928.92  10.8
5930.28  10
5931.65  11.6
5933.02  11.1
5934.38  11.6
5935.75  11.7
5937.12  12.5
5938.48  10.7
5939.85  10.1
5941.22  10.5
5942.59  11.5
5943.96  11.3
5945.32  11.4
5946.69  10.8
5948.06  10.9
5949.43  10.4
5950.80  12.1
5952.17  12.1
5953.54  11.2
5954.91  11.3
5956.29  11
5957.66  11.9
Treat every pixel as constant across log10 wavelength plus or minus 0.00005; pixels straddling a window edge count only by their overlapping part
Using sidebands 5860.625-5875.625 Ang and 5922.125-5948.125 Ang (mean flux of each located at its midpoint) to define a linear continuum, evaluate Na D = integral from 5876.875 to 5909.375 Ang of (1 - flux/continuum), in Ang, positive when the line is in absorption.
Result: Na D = 3.6 Ang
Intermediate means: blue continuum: 11.1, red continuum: 11.1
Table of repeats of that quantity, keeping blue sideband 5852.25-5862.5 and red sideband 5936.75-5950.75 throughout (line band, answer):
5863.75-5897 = 2.05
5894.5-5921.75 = 1.05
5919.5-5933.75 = -0.05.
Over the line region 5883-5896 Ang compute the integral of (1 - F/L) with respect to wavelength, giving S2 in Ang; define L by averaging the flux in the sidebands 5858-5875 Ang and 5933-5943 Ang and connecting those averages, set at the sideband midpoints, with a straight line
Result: 3.06 Ang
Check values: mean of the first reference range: 11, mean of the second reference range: 11.2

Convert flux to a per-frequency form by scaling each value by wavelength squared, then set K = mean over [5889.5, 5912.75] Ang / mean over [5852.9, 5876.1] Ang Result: 0.89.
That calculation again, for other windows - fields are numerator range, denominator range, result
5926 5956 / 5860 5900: 1.12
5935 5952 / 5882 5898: 1.32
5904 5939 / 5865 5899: 1.12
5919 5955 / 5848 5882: 1.04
